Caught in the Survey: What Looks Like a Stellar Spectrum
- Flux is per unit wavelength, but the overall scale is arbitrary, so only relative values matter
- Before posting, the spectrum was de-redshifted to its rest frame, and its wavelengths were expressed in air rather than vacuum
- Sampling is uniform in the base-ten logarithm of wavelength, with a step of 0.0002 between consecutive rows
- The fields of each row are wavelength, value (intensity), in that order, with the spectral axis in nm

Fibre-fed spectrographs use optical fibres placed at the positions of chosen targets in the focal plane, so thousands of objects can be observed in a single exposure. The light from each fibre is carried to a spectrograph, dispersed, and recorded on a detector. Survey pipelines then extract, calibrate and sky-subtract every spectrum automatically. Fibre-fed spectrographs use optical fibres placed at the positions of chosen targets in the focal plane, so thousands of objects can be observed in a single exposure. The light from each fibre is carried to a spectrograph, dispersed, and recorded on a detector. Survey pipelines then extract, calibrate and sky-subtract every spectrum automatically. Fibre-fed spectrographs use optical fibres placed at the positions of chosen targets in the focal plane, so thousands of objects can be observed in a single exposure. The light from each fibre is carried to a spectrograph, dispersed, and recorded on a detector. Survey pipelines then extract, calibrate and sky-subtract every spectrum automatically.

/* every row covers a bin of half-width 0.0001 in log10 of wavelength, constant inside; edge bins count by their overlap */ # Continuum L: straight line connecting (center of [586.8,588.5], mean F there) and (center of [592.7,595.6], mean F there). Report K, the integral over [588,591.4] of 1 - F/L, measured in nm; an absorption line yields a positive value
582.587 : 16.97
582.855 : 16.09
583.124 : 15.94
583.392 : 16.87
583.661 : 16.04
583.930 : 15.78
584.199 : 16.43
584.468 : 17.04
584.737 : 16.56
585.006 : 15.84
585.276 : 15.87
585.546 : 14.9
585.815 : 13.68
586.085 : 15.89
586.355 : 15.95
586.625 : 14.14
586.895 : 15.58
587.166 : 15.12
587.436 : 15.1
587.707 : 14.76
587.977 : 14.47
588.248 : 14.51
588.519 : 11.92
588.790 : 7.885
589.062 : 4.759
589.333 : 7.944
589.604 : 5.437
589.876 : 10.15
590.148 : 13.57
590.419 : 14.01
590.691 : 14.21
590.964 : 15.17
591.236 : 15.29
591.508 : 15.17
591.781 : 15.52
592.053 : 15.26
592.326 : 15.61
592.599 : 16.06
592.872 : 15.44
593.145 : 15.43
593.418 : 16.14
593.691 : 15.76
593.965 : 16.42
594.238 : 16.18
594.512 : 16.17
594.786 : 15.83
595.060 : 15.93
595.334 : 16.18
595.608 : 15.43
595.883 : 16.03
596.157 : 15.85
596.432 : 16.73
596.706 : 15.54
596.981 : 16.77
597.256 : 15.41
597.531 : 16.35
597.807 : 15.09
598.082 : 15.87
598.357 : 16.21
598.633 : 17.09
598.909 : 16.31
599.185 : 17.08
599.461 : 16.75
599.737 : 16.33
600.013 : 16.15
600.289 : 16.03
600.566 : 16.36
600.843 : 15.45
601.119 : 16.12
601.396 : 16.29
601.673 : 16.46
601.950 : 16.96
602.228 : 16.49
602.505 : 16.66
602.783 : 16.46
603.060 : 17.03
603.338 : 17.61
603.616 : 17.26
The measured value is 0.84 nm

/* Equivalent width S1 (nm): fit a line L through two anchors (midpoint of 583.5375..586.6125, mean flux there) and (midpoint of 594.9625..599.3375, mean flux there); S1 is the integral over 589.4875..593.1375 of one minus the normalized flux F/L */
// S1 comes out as 0.441 nm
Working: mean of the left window 15.7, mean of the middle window 14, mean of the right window 16.1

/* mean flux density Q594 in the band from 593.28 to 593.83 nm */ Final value 16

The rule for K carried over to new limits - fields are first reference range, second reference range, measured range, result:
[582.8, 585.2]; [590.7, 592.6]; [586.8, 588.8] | 0.230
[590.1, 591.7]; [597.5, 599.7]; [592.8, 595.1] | -0.092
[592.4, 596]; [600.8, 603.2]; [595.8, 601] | 0.012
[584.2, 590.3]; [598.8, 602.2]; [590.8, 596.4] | -0.376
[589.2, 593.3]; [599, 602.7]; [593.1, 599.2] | -0.421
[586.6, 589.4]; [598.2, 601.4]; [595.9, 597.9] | -0.079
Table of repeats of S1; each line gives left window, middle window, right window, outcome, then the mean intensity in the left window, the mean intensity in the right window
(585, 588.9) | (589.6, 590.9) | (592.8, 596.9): 0.24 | 14.4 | 16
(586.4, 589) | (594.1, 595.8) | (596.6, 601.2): -0.08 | 13.5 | 16.2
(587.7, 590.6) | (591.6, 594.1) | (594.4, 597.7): -0.40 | 10.7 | 16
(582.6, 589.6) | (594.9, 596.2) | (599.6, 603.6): -0.02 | 14.2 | 16.5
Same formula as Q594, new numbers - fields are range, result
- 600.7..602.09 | 16.3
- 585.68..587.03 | 15.1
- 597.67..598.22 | 15.5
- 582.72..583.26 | 16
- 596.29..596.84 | 16.1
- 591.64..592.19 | 15.4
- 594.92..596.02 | 15.9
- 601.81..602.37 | 16.7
